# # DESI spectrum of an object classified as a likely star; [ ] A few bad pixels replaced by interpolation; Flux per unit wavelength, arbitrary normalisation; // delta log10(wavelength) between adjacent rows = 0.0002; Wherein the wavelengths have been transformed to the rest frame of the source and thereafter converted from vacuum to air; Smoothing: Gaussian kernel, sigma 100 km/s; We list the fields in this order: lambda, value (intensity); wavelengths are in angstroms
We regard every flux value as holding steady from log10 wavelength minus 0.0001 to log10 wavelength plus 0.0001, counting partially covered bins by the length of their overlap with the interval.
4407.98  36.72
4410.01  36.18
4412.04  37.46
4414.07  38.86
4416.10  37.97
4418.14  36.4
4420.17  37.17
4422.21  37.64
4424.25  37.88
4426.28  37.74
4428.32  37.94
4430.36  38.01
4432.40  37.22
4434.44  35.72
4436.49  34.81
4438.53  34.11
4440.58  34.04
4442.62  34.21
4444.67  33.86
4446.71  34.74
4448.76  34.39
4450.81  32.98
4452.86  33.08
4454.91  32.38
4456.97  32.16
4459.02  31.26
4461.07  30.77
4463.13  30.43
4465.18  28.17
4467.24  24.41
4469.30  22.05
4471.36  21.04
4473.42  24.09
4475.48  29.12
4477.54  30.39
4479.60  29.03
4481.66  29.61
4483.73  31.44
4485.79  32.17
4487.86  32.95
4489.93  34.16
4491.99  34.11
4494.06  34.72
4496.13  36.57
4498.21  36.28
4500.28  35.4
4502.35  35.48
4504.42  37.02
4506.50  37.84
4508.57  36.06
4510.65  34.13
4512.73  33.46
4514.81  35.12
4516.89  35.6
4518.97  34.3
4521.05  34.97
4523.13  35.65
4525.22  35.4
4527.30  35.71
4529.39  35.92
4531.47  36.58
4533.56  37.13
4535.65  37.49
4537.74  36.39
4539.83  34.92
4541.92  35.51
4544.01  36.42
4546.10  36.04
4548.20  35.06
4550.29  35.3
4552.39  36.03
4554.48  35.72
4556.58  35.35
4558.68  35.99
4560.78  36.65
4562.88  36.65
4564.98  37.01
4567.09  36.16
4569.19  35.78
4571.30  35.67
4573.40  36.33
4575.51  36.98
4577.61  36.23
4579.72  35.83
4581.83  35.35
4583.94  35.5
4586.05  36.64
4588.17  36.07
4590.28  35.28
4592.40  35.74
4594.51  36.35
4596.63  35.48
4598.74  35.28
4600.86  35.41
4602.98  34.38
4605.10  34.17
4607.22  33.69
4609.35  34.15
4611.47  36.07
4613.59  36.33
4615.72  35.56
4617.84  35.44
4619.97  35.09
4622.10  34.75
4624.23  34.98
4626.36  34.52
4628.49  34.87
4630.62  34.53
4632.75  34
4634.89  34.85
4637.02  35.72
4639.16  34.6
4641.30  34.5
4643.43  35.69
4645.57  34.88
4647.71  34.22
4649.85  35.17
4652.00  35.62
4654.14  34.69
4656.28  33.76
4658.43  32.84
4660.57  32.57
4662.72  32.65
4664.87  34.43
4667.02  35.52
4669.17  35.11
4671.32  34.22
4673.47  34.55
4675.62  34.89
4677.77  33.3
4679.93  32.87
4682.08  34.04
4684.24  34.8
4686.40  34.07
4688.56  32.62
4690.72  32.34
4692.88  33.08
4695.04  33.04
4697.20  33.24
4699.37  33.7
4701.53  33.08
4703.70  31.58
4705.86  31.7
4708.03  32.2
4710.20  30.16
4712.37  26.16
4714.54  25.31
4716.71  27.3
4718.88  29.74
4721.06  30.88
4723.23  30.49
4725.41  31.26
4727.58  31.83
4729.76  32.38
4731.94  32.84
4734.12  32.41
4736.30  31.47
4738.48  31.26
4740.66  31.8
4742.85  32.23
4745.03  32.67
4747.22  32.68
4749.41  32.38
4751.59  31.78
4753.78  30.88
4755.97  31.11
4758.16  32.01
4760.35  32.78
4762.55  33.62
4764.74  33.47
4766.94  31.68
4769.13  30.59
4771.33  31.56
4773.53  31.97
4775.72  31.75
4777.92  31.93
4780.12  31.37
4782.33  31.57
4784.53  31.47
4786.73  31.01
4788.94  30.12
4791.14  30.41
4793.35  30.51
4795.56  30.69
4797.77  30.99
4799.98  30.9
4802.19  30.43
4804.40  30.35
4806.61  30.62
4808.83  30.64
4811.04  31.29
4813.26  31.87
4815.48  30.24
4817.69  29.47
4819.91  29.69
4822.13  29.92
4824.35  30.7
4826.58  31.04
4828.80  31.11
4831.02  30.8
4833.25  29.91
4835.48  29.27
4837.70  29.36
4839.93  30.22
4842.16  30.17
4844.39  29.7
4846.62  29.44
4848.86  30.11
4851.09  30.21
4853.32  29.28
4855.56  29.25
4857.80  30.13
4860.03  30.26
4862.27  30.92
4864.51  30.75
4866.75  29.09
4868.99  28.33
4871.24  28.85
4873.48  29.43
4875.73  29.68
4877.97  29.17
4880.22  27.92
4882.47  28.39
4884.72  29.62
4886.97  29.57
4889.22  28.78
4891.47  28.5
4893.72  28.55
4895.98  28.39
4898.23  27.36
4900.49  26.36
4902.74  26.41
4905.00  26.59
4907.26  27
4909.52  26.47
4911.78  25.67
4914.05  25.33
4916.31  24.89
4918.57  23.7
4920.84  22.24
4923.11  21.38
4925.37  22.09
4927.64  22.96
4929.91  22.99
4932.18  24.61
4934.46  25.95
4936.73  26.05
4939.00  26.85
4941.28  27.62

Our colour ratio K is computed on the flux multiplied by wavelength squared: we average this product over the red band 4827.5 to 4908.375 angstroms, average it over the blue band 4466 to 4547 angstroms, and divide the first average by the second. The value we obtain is 1.0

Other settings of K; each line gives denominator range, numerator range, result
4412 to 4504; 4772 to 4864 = 1.07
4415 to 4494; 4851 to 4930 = 1.01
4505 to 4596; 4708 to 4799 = 0.95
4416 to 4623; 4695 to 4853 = 1.00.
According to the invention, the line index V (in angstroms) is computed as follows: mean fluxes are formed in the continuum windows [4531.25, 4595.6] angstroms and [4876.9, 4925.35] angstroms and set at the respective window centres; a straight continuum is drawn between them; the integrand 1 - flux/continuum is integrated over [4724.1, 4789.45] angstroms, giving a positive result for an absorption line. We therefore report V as -2.6 angstroms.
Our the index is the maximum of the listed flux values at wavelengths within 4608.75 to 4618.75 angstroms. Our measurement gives 36.33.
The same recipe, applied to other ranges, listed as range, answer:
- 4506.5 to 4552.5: 37.84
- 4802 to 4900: 31.87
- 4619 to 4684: 35.72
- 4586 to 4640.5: 36.64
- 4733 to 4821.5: 33.62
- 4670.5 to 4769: 34.89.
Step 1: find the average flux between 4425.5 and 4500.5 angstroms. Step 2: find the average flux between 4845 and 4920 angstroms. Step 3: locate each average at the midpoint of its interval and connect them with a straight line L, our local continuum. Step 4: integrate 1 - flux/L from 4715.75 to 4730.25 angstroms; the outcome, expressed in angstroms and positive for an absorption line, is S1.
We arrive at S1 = -0.35 angstroms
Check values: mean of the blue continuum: 32.3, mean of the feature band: 30.5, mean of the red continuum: 28.3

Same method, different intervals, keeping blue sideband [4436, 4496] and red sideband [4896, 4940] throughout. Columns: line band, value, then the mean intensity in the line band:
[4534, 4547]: -2.6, 36.2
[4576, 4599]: -5.0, 35.9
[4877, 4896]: -2.4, 28.8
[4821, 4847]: -3.9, 30.2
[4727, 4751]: -4.1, 32.2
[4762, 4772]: -1.9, 32.1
